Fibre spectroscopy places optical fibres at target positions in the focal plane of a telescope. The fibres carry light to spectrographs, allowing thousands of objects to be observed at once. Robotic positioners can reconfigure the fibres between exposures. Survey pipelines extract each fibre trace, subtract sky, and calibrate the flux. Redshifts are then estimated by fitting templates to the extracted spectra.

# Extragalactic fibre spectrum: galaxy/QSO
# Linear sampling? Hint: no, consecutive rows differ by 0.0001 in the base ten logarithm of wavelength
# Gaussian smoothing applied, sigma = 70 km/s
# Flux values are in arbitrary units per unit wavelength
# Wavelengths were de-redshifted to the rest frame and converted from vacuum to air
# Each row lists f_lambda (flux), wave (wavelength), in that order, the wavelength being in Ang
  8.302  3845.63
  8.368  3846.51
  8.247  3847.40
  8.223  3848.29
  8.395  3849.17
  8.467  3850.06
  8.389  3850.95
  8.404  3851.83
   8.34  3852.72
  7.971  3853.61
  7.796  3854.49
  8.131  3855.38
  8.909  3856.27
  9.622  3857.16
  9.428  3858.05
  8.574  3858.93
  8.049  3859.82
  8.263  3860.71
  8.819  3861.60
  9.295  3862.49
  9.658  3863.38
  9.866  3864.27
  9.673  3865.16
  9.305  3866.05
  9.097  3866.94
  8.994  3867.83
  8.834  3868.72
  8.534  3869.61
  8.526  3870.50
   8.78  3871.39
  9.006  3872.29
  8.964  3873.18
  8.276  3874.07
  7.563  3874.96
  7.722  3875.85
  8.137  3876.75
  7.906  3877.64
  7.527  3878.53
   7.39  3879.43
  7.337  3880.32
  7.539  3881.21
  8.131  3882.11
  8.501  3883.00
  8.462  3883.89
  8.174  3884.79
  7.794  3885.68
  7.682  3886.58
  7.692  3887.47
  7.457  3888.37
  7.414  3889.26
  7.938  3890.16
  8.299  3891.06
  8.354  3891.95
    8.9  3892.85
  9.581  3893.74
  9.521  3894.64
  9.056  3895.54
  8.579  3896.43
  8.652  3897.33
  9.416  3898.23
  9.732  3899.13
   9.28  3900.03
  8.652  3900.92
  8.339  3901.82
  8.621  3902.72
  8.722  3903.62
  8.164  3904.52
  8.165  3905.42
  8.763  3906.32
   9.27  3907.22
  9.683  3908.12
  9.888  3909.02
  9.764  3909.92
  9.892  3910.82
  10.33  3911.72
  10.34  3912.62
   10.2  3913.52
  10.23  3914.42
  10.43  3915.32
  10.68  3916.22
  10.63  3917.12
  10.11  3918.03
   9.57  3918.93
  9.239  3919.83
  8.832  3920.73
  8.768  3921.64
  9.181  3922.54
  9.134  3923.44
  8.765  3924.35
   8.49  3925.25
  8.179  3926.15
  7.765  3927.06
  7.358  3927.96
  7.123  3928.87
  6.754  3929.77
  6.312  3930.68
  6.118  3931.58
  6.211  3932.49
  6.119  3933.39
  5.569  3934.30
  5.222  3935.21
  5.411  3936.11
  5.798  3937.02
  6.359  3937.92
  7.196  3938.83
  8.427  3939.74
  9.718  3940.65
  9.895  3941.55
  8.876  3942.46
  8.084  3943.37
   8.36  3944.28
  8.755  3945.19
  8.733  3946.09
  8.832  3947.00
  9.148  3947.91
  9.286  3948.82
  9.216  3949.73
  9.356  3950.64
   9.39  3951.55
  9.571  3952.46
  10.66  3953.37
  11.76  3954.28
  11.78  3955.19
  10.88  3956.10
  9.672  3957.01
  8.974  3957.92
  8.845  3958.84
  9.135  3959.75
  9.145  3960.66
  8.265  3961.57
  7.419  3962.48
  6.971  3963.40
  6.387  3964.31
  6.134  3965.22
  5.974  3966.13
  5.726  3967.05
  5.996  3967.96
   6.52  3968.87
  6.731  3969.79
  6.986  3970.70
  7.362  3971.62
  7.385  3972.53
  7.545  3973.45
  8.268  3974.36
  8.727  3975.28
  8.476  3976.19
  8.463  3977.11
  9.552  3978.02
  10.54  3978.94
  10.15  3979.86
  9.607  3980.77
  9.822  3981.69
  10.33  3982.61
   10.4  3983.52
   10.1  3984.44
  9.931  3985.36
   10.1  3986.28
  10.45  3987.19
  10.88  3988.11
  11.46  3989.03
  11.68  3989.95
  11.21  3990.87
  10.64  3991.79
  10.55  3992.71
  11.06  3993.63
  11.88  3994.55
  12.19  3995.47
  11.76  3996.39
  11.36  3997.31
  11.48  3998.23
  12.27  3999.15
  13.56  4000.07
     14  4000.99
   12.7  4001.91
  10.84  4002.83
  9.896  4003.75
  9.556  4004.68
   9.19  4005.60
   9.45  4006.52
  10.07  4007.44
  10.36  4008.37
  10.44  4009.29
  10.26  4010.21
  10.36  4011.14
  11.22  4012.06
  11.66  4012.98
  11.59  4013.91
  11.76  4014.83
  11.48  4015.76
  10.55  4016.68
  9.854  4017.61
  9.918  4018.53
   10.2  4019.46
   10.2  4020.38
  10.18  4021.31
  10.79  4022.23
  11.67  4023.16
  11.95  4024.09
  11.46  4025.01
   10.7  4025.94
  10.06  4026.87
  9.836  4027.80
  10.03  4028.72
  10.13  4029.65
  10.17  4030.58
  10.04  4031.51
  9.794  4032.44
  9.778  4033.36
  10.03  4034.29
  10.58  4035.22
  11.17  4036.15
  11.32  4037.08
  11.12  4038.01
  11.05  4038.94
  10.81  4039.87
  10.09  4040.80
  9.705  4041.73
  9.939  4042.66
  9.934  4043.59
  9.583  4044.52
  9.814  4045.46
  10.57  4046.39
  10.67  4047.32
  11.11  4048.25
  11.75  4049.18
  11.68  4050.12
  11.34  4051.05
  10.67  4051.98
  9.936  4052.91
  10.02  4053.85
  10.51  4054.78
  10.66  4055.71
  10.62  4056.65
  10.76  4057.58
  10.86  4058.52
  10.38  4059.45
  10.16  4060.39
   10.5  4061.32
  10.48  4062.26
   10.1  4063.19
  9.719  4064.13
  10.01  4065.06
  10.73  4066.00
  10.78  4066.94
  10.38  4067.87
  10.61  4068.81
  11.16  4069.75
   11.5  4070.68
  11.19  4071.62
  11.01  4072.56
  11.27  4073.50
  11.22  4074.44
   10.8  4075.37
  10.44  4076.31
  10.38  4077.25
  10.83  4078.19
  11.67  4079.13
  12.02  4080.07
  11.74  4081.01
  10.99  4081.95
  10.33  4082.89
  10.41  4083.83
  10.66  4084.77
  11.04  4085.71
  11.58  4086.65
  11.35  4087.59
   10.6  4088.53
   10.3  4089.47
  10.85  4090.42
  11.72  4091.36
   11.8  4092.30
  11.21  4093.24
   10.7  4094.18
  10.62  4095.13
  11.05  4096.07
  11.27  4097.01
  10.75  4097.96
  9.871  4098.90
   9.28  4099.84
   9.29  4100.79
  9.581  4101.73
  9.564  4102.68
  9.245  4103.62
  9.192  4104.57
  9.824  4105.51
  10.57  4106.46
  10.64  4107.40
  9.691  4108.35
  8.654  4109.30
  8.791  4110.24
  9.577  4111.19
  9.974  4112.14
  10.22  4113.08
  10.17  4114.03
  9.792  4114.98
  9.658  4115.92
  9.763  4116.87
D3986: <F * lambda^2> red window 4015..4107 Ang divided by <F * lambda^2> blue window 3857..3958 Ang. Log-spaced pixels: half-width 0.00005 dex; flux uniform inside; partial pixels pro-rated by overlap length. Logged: 1.32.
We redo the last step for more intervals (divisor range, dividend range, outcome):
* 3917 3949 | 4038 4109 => 1.43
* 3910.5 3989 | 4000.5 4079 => 1.29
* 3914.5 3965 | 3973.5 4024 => 1.29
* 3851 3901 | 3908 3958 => 1.06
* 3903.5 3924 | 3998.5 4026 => 1.20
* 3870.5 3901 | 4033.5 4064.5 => 1.37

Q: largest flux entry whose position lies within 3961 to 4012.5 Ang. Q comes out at 14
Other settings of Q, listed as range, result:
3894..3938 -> 10.68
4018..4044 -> 11.95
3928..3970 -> 11.78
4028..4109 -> 12.02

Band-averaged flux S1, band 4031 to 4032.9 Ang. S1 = 9.93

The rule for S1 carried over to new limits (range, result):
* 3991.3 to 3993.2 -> 10.6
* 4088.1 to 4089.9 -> 10.5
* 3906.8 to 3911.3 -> 9.71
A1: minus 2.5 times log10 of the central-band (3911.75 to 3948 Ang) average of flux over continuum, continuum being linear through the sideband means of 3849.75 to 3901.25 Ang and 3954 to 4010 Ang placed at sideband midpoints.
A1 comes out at 0.100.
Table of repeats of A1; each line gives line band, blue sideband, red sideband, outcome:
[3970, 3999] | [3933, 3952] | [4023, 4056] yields -0.10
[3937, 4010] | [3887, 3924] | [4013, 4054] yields 0.05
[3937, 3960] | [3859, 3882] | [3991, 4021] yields 0.09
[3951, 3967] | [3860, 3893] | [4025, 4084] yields 0.07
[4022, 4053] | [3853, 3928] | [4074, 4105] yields -0.04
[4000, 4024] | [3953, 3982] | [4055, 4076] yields -0.15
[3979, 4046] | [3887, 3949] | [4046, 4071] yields -0.08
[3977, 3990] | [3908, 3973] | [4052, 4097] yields -0.12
